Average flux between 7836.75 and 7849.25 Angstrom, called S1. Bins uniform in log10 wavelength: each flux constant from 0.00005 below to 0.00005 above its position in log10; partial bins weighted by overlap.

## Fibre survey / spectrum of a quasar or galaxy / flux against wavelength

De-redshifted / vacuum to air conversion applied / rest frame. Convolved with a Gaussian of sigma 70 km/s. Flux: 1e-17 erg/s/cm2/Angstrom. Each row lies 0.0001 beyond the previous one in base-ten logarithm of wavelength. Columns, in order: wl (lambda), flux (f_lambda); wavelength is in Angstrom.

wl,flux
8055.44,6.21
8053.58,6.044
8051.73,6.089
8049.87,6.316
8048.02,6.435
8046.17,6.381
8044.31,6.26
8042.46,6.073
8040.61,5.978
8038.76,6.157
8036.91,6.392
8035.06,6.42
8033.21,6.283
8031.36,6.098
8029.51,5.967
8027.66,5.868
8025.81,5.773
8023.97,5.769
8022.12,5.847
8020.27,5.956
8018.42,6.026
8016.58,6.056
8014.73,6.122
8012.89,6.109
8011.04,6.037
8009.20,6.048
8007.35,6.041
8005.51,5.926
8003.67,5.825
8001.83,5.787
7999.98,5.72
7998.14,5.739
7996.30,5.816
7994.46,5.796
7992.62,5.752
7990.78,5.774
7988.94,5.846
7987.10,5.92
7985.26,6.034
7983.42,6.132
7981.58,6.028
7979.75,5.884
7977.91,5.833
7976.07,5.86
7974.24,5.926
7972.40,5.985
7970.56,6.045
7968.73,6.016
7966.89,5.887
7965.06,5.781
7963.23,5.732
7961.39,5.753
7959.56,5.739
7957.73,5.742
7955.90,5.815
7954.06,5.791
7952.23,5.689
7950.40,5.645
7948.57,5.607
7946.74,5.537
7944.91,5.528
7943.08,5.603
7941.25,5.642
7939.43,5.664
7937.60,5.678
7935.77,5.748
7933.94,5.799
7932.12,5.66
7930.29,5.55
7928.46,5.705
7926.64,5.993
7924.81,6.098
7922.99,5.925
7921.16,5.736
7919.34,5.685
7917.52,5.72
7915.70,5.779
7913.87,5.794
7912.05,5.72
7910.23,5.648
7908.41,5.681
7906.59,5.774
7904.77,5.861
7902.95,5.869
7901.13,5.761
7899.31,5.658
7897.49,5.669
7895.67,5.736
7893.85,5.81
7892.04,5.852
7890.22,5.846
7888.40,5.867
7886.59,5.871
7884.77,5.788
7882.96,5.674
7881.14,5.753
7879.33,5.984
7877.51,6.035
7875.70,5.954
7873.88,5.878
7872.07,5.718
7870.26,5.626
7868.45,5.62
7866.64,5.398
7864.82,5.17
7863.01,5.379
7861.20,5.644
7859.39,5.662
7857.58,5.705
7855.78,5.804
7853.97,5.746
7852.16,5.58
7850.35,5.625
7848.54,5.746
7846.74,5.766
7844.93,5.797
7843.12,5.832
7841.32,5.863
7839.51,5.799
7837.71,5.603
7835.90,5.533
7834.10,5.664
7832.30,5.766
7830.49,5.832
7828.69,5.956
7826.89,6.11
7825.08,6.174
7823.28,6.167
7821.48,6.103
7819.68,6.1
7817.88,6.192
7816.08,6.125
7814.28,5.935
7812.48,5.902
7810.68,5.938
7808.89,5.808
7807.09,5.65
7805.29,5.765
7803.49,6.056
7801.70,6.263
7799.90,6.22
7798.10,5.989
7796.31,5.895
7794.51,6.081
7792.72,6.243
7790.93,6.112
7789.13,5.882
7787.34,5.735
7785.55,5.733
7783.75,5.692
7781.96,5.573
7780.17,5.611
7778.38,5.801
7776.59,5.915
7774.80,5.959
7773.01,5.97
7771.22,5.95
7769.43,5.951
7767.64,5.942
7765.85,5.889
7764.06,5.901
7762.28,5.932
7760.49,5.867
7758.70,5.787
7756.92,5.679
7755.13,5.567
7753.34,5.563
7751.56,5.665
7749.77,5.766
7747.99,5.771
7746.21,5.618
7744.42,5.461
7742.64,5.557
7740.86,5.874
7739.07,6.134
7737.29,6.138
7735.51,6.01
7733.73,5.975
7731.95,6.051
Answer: 5.77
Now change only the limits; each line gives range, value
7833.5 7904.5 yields 5.73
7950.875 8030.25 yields 5.89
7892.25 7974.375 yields 5.76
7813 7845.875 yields 5.92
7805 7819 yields 5.92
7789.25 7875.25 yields 5.84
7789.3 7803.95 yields 6.1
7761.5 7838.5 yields 5.92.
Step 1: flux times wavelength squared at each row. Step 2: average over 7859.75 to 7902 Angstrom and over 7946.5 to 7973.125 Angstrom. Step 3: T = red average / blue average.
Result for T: 1.03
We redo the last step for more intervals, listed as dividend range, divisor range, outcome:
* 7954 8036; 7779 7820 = 1.05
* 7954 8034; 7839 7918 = 1.06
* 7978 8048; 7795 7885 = 1.07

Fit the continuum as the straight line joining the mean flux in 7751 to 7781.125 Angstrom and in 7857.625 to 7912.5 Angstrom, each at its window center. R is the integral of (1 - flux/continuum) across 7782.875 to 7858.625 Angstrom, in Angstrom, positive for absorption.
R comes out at -1.47 Angstrom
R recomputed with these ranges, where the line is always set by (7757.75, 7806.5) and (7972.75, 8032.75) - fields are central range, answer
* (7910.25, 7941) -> 0.8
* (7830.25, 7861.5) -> 1.0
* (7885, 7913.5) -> 0.7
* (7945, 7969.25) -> 0.7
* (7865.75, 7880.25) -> 0.3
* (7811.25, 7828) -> -0.5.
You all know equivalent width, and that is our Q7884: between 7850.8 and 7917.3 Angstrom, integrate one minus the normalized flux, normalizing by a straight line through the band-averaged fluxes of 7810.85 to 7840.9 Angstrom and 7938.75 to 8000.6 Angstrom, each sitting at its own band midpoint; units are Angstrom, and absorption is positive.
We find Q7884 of 1.7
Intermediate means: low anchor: 5.93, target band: 5.73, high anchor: 5.8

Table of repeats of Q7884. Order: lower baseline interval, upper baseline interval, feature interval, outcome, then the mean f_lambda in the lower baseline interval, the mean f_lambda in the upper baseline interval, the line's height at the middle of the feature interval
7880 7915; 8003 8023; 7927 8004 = 1.6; 5.77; 6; 5.91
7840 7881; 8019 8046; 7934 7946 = 0.4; 5.71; 6.07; 5.87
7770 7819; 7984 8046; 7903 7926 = 0.6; 5.93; 5.98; 5.96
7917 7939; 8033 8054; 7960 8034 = 1.6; 5.77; 6.24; 6.05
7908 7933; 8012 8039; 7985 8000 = 0.4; 5.77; 6.05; 5.96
